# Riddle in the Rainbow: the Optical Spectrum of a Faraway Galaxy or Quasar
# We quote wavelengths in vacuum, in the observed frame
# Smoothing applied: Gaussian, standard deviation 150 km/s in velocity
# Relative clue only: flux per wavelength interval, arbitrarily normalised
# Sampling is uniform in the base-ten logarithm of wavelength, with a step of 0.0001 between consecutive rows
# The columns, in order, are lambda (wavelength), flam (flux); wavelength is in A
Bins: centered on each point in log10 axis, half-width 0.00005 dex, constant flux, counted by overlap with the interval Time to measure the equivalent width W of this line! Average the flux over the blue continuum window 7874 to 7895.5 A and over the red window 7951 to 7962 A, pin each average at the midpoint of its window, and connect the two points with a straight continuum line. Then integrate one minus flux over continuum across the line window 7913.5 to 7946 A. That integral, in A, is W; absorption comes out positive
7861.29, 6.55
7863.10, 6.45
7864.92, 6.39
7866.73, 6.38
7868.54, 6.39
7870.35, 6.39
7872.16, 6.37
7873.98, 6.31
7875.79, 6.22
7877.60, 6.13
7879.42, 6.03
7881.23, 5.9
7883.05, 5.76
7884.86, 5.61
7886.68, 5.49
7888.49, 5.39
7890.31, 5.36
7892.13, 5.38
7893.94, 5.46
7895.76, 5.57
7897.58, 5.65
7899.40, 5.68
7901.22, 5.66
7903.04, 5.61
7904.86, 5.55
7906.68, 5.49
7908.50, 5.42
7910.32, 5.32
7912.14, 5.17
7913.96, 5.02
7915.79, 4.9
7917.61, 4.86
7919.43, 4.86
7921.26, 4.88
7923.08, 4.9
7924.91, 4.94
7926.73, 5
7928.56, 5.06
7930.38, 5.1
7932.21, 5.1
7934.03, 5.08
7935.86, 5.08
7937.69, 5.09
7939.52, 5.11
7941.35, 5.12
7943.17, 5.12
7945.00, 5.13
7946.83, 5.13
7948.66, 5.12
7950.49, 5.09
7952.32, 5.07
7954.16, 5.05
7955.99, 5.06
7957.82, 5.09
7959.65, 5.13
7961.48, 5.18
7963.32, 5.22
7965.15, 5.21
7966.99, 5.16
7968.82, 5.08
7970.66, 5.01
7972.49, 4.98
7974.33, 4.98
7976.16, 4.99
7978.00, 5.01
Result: 1.87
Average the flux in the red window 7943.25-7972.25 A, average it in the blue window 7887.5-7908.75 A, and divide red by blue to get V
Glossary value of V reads 0.93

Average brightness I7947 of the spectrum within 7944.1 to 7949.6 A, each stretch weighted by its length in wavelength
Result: 5.13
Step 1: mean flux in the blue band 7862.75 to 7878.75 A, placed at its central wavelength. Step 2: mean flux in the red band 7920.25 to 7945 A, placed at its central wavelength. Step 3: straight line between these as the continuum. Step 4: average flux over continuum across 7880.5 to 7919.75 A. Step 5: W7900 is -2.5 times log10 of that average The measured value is 0.06 mag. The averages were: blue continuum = 6.32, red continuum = 5.05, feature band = 5.42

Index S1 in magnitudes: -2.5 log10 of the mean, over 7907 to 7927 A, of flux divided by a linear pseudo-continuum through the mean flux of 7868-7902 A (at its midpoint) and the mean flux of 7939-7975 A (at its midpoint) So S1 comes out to 0.10 mag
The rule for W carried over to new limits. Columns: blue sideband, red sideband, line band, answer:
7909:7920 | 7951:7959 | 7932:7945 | -0.11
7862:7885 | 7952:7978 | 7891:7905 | 0.79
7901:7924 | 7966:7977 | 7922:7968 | 0.10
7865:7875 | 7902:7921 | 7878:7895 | 0.86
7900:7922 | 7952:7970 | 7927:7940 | 0.26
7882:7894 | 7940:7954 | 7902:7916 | 0.07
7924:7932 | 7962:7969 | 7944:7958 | 0.07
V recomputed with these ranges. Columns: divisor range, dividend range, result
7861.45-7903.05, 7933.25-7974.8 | 0.86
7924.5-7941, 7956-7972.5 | 1.01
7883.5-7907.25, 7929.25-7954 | 0.92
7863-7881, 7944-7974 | 0.81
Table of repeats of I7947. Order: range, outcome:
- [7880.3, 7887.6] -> 5.7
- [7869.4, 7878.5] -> 6.29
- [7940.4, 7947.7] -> 5.13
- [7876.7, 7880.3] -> 6.07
